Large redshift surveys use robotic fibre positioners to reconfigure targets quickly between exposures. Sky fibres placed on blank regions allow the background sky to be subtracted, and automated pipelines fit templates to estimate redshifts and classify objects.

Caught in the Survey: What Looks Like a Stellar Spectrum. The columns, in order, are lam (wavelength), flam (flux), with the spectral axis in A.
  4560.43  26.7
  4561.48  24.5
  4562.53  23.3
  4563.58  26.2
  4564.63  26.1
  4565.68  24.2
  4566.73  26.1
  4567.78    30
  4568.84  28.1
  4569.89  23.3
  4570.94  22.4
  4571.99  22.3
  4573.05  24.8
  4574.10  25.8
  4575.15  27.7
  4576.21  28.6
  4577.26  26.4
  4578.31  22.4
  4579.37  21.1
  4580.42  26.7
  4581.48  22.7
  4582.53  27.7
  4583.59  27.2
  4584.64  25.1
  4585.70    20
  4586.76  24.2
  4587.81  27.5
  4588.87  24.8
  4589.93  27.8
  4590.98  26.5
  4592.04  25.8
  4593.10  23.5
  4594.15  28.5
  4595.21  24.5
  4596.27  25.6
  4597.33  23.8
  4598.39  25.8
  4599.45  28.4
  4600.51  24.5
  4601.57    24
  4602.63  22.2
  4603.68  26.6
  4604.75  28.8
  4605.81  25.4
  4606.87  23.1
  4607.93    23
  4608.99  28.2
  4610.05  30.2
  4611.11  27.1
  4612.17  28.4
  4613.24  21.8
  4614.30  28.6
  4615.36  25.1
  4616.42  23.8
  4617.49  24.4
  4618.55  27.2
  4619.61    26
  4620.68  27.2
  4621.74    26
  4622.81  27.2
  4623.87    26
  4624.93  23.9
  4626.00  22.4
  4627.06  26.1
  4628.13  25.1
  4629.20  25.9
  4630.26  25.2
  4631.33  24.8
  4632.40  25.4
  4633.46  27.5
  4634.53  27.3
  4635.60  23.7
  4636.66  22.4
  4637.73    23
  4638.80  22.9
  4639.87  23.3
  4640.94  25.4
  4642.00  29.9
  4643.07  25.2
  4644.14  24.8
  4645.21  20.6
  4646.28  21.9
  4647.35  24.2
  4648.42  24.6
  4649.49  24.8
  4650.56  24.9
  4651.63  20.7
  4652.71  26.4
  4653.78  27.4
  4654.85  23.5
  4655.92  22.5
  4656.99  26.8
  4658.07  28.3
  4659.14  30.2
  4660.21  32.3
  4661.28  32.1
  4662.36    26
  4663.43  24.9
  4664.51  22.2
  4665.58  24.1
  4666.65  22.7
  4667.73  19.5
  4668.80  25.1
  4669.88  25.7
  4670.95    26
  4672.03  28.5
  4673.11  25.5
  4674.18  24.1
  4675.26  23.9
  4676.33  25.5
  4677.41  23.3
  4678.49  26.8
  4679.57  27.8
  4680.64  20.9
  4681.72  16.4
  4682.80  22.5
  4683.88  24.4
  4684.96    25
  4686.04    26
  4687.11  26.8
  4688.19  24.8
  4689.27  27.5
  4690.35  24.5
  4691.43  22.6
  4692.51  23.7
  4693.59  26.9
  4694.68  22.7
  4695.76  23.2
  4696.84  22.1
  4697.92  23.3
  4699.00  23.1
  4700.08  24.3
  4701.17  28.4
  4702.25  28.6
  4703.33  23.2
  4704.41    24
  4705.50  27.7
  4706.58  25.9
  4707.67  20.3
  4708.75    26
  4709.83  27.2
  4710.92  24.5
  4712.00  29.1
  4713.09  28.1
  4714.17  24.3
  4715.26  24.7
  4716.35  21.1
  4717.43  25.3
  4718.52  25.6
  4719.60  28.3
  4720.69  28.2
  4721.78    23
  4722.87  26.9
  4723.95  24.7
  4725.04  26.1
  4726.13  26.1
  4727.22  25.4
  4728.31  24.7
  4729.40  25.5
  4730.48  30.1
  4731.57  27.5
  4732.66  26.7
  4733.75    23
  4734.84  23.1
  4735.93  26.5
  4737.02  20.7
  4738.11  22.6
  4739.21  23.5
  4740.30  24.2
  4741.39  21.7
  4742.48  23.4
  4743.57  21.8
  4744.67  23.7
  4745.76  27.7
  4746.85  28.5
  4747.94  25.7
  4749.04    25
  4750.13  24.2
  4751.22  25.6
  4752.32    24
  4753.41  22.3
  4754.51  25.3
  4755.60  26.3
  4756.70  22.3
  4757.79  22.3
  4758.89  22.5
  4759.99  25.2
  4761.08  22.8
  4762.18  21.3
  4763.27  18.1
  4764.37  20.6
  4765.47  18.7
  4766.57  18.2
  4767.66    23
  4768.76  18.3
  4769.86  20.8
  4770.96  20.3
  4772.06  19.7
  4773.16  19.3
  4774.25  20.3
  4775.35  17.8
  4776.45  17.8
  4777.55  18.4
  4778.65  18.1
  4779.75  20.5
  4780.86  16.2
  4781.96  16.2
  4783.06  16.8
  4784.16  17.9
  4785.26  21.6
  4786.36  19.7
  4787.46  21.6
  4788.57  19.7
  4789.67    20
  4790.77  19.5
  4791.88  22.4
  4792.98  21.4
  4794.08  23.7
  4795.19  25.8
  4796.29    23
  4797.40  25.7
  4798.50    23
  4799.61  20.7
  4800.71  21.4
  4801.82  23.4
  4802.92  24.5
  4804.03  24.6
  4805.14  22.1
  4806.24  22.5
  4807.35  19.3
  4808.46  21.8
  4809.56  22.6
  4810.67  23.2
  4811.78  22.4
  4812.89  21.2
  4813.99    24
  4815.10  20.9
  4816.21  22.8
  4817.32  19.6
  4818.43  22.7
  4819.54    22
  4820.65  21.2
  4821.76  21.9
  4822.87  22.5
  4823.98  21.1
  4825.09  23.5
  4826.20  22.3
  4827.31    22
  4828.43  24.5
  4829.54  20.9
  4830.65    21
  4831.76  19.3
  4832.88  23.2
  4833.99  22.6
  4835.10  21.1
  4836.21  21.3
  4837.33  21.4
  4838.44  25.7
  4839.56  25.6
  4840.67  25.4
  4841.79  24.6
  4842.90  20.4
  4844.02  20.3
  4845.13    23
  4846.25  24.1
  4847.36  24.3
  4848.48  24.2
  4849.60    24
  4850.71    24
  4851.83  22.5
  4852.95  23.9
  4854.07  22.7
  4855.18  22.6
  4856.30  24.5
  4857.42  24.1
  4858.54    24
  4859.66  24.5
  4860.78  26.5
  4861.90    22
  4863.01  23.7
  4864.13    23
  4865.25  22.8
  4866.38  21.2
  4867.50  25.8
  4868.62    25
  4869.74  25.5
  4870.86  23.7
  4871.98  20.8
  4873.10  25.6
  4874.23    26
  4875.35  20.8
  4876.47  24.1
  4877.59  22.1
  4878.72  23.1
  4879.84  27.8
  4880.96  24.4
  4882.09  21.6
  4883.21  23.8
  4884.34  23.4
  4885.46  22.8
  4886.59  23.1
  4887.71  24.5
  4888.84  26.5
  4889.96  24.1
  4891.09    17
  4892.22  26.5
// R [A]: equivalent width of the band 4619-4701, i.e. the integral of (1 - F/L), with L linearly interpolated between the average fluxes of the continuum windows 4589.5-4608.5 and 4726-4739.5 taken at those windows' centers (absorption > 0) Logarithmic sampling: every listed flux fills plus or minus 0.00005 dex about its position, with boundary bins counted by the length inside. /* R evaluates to 1.16 A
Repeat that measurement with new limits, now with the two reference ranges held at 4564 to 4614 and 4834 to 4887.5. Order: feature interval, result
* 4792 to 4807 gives 0.53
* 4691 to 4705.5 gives 0.16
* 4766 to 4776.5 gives 1.98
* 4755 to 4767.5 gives 1.31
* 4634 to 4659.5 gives 0.36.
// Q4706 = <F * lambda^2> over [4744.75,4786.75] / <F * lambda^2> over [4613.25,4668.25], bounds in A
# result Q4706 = 0.9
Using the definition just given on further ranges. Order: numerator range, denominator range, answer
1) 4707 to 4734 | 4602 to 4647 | 1.06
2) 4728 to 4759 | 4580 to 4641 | 1.02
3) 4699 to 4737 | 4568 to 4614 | 1.06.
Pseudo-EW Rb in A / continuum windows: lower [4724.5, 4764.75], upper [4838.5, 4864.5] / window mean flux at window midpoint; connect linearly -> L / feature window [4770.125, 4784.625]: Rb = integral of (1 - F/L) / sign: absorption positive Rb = 3.38 A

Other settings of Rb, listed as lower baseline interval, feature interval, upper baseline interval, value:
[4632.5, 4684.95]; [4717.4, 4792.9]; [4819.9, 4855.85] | 3.7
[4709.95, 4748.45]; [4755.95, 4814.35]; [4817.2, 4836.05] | 5.6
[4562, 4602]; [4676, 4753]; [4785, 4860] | -3.5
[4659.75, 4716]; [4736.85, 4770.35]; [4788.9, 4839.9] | 0.9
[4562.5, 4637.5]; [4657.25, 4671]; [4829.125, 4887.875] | -0.6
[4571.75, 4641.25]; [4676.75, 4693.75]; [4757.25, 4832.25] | -0.5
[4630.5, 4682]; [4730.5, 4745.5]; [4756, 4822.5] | -0.9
